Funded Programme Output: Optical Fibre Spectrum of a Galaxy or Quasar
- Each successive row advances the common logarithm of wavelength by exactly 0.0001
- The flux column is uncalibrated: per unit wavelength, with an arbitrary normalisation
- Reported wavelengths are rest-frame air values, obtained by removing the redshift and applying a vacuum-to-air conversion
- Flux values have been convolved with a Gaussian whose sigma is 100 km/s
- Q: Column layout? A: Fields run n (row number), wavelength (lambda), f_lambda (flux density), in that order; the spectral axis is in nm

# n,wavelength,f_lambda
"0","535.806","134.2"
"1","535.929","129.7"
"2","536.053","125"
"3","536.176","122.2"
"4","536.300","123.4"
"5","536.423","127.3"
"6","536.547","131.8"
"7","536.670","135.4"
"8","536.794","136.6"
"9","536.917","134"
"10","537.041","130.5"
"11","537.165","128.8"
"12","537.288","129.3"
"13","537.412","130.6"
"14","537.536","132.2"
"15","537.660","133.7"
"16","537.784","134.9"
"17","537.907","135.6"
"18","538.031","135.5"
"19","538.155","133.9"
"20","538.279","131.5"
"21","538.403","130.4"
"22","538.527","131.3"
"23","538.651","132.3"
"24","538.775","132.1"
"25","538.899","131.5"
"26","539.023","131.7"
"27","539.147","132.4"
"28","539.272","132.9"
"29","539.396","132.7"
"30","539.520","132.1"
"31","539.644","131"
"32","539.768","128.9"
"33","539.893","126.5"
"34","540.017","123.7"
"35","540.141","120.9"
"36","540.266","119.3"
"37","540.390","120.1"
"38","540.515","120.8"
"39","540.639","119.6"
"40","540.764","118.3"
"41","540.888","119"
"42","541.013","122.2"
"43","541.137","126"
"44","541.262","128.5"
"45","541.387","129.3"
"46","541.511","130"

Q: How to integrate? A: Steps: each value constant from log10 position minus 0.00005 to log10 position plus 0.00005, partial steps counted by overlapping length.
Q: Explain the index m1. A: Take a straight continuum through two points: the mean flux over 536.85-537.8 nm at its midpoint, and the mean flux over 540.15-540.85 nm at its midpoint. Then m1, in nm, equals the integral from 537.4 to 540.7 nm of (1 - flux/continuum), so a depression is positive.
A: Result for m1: -0.12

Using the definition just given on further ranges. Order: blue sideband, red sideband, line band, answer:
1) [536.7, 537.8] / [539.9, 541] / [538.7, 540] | -0.07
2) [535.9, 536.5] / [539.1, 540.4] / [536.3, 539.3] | -0.14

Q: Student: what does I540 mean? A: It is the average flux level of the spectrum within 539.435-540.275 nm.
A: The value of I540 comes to 127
